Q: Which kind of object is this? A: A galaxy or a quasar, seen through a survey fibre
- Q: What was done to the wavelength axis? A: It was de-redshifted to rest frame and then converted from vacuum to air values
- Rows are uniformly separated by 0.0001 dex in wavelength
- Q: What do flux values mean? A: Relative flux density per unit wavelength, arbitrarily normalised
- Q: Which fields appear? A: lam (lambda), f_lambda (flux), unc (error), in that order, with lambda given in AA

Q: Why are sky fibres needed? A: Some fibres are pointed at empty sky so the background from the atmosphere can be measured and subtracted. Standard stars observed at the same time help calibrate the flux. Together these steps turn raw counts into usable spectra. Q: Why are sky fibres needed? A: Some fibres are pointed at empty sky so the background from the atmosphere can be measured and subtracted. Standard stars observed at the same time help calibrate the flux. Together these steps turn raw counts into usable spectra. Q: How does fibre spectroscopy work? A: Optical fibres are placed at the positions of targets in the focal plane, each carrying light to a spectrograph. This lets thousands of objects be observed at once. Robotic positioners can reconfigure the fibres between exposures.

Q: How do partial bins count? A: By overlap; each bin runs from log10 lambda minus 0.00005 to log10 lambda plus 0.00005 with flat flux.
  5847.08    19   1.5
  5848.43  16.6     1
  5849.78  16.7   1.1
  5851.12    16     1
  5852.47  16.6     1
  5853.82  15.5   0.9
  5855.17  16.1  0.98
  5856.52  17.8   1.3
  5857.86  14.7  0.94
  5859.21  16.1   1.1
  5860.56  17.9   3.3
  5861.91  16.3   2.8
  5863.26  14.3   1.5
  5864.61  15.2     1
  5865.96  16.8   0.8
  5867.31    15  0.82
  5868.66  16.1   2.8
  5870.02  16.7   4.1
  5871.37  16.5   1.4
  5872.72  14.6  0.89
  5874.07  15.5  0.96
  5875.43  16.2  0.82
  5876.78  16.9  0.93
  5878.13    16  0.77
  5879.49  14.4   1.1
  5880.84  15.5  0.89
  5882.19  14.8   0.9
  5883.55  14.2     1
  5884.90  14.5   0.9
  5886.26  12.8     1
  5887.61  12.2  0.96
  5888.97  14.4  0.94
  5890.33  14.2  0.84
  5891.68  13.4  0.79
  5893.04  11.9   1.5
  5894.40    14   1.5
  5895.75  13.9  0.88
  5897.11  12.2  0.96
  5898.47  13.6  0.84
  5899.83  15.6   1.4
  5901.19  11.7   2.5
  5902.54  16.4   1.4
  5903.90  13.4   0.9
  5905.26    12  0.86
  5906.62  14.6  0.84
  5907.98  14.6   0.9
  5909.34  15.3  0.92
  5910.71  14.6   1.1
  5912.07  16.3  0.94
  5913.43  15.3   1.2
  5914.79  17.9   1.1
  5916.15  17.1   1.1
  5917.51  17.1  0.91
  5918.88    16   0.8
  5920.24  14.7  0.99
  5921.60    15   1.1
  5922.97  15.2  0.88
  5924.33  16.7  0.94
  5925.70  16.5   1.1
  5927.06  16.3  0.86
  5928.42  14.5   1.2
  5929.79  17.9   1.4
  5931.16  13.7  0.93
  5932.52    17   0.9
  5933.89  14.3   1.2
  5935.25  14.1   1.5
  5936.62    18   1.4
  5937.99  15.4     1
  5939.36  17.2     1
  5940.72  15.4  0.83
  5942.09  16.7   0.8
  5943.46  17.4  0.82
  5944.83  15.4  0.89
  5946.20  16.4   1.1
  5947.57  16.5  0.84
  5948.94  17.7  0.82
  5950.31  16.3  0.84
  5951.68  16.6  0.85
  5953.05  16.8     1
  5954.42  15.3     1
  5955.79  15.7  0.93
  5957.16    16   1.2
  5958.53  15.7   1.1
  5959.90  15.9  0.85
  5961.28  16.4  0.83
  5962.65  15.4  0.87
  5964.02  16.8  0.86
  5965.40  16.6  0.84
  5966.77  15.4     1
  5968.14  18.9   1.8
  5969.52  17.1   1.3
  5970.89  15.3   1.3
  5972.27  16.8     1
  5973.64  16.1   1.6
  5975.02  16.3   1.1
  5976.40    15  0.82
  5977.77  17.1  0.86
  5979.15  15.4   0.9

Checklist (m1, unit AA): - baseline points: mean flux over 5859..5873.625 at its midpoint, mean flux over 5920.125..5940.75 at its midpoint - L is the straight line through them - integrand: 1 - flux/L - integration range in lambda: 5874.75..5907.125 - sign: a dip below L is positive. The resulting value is 3.6 AA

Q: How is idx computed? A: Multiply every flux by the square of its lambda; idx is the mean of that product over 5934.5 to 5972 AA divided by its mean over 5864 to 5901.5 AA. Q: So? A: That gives 1.14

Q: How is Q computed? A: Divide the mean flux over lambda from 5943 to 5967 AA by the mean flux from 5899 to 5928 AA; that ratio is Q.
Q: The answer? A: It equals 1.1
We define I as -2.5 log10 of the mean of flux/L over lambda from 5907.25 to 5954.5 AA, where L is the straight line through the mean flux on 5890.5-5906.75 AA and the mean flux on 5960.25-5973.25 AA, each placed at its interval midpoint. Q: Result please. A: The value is -0.078 mag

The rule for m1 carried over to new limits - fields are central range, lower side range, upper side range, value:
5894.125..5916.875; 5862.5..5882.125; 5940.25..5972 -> 1.9 AA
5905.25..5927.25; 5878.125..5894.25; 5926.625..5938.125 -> -0.9 AA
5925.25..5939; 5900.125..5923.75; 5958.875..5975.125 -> -0.2 AA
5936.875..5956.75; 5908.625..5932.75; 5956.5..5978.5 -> -0.3 AA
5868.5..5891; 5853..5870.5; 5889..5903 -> -0.3 AA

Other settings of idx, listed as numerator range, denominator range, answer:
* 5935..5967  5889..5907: 1.21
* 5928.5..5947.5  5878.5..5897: 1.18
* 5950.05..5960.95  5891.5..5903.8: 1.20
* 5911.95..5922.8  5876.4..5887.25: 1.11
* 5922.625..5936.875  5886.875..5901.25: 1.19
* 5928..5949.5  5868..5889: 1.09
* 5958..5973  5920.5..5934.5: 1.06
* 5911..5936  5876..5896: 1.13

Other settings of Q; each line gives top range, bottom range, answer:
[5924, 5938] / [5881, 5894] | 1.16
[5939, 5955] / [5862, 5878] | 1.04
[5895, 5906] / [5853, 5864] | 0.85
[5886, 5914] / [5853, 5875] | 0.87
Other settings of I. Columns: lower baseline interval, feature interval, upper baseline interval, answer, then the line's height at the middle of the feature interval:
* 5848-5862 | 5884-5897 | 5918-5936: 0.19 mag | 16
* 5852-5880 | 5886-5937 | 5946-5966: 0.09 mag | 16.1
